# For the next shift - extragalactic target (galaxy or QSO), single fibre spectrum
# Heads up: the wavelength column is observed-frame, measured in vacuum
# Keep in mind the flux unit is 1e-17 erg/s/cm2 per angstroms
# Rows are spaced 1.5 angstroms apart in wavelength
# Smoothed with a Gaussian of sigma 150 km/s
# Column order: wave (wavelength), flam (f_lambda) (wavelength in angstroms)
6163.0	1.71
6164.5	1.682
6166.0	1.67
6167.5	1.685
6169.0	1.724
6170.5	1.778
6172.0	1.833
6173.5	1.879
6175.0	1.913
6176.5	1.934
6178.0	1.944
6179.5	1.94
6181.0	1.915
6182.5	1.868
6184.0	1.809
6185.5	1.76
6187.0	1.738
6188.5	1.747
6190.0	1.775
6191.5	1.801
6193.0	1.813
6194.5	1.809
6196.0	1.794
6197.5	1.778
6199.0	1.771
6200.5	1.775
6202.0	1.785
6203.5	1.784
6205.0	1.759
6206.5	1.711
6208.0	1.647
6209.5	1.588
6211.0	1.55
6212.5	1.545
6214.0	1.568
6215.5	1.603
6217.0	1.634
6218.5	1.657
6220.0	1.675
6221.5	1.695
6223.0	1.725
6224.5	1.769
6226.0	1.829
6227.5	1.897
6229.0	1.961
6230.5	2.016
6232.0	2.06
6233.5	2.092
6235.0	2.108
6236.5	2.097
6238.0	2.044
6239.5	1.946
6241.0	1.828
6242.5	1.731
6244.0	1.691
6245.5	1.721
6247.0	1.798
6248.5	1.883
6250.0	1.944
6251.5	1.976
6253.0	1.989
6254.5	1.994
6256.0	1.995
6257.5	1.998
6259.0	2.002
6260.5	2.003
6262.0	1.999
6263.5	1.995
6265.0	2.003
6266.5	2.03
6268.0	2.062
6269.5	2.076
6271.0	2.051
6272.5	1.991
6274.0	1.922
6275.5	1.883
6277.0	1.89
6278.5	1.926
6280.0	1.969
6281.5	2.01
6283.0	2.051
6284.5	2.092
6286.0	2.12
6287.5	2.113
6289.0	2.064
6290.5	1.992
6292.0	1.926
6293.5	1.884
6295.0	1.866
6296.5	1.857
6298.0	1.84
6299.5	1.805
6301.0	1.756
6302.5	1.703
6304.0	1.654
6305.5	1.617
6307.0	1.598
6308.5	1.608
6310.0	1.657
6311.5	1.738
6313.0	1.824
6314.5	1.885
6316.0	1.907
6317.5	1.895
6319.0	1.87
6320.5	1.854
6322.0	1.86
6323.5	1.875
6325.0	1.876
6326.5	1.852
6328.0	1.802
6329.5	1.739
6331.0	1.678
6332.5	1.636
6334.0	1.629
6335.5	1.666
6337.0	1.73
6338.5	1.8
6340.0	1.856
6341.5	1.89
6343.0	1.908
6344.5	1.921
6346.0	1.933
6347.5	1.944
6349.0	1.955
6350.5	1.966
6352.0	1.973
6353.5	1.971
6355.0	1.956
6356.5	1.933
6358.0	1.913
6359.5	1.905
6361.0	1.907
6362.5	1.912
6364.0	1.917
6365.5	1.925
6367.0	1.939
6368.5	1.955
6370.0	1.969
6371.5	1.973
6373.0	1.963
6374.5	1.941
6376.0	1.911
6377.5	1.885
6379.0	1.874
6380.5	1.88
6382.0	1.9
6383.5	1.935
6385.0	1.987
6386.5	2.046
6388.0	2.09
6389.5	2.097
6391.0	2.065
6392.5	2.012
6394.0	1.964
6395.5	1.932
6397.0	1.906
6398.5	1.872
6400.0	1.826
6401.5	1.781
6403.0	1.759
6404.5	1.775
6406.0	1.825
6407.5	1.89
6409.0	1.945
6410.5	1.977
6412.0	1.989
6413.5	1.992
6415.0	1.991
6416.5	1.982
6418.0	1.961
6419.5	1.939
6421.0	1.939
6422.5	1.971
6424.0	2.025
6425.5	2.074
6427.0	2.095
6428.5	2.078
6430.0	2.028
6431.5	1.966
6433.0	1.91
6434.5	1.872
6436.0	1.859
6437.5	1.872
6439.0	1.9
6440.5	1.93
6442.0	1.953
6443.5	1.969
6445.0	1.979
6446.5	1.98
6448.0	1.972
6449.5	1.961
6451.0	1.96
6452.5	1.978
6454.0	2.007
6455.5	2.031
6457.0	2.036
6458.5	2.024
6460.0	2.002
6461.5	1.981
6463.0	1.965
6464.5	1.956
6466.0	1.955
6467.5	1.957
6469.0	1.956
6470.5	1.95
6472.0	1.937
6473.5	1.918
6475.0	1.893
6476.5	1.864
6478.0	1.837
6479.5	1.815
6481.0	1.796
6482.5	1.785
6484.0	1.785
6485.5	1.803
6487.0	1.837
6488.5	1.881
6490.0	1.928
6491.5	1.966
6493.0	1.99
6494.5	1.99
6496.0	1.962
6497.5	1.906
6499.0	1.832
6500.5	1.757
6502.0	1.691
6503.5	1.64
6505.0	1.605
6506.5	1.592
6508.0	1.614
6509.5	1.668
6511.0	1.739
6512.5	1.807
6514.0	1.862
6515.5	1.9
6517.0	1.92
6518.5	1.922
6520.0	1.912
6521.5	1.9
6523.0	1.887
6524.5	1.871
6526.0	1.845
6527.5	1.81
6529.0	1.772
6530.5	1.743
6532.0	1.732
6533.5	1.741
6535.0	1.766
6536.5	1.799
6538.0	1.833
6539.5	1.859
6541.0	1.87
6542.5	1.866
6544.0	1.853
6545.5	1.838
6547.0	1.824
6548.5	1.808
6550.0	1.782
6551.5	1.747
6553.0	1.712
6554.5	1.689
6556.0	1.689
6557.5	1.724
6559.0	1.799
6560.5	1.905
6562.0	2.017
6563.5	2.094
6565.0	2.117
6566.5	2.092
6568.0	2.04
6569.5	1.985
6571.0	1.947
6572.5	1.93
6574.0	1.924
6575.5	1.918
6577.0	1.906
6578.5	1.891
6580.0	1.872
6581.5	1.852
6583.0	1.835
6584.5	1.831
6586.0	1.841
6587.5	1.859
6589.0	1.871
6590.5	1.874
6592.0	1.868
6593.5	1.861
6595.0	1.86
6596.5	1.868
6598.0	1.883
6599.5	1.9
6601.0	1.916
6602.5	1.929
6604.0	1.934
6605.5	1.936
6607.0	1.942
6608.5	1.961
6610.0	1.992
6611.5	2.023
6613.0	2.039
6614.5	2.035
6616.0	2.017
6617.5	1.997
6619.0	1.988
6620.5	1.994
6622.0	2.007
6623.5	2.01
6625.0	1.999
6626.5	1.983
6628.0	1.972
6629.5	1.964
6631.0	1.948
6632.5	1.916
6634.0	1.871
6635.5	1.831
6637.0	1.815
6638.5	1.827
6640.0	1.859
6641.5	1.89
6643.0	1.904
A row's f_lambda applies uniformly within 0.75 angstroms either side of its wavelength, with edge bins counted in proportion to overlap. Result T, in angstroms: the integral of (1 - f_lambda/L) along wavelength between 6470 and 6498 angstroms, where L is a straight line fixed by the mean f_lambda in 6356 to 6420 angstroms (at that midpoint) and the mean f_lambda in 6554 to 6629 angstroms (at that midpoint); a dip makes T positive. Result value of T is 0.7 angstroms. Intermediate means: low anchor 1.93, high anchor 1.93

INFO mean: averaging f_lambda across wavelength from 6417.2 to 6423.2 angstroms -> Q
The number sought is 1.95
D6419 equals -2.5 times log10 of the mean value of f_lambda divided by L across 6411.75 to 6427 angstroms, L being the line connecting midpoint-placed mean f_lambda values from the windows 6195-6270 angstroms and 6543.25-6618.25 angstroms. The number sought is -0.06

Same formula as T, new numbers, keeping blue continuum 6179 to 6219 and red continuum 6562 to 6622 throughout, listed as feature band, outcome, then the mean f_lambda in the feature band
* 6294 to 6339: 0.71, 1.77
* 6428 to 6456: -1.40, 1.96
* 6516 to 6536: 0.77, 1.83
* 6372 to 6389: -1.09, 1.95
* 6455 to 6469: -0.85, 1.99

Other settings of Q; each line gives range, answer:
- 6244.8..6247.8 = 1.76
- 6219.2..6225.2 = 1.72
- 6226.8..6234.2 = 2.01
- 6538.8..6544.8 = 1.86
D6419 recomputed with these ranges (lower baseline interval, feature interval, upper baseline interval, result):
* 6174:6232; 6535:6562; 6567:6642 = 0.058 mag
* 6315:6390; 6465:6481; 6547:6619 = -0.003 mag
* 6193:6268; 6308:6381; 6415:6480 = 0.023 mag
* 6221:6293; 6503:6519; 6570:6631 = 0.110 mag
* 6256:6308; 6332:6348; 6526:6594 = 0.062 mag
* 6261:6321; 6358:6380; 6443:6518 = -0.019 mag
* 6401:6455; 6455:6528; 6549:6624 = 0.039 mag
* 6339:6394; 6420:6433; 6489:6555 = -0.066 mag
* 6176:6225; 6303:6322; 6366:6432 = 0.060 mag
